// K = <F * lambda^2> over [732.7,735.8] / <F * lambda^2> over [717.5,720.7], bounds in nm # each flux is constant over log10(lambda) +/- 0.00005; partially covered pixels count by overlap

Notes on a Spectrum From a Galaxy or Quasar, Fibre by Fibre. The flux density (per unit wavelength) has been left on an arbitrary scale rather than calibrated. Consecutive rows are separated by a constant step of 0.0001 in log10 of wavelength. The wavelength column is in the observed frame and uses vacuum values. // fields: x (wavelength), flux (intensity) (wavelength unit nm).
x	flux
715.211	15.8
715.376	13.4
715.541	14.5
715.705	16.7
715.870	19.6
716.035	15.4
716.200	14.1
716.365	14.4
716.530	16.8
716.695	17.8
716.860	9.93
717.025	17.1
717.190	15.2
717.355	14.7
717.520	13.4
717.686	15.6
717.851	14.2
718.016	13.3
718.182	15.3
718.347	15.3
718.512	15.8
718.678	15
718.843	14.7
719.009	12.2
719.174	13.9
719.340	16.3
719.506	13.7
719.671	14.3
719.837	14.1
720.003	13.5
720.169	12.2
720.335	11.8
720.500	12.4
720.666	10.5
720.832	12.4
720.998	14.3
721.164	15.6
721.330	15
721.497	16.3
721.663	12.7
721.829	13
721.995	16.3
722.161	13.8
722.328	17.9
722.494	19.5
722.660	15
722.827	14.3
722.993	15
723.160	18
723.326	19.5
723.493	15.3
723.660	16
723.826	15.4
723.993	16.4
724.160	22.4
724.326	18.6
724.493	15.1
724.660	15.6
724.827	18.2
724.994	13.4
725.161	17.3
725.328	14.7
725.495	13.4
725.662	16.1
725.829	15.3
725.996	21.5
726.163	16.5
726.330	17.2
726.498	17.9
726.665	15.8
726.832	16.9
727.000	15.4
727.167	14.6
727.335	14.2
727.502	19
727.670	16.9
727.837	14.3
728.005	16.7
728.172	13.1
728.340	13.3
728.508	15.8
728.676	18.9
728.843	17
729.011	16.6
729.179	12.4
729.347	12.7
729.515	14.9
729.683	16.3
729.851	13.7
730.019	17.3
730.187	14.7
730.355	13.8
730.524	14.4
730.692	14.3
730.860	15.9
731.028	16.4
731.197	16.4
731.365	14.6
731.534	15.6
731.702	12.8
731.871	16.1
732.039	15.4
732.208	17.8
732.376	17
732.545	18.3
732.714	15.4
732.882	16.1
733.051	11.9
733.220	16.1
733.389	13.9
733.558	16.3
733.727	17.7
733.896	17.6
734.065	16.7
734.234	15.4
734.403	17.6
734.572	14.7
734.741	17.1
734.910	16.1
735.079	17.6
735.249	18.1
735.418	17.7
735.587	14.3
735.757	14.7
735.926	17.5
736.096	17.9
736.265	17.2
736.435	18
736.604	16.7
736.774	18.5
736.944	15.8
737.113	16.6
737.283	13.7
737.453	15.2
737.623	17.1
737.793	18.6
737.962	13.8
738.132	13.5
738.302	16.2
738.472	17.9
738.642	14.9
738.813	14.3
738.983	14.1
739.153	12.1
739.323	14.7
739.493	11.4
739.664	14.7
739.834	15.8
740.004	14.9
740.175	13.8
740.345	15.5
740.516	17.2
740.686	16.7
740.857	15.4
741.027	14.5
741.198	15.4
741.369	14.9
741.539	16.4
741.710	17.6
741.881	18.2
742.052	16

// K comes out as 1.2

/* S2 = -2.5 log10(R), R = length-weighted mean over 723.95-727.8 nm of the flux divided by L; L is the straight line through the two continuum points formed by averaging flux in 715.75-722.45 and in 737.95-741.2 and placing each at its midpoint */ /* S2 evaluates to -0.14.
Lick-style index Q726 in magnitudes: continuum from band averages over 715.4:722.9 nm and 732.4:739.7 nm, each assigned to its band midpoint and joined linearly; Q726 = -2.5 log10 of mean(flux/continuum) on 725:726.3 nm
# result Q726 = -0.078 mag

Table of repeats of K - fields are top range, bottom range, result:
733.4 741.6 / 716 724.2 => 1.12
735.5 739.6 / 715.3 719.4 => 1.10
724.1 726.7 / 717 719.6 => 1.17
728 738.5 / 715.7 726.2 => 1.07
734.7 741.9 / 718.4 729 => 1.06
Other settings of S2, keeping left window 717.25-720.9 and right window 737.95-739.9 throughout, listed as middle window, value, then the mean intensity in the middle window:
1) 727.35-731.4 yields -0.09 mag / 15.4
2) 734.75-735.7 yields -0.17 mag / 16.7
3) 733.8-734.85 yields -0.16 mag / 16.5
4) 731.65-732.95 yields -0.14 mag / 16.2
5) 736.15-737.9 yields -0.16 mag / 16.7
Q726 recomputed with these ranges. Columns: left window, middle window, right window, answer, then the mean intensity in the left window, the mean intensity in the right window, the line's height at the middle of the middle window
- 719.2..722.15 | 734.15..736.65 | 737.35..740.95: -0.128 mag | 13.8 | 15.1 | 14.9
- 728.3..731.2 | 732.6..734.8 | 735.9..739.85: -0.032 mag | 15.3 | 15.6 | 15.4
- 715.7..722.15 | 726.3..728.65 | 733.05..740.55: -0.051 mag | 14.4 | 15.8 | 15.1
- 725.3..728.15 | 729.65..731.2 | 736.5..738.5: 0.066 mag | 16.2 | 16.1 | 16.2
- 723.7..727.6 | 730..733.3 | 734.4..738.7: 0.068 mag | 16.6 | 16.4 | 16.5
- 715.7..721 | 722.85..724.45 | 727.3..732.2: -0.163 mag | 14.4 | 15.3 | 14.8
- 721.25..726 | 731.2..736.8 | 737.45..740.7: -0.059 mag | 16.2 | 15.1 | 15.4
